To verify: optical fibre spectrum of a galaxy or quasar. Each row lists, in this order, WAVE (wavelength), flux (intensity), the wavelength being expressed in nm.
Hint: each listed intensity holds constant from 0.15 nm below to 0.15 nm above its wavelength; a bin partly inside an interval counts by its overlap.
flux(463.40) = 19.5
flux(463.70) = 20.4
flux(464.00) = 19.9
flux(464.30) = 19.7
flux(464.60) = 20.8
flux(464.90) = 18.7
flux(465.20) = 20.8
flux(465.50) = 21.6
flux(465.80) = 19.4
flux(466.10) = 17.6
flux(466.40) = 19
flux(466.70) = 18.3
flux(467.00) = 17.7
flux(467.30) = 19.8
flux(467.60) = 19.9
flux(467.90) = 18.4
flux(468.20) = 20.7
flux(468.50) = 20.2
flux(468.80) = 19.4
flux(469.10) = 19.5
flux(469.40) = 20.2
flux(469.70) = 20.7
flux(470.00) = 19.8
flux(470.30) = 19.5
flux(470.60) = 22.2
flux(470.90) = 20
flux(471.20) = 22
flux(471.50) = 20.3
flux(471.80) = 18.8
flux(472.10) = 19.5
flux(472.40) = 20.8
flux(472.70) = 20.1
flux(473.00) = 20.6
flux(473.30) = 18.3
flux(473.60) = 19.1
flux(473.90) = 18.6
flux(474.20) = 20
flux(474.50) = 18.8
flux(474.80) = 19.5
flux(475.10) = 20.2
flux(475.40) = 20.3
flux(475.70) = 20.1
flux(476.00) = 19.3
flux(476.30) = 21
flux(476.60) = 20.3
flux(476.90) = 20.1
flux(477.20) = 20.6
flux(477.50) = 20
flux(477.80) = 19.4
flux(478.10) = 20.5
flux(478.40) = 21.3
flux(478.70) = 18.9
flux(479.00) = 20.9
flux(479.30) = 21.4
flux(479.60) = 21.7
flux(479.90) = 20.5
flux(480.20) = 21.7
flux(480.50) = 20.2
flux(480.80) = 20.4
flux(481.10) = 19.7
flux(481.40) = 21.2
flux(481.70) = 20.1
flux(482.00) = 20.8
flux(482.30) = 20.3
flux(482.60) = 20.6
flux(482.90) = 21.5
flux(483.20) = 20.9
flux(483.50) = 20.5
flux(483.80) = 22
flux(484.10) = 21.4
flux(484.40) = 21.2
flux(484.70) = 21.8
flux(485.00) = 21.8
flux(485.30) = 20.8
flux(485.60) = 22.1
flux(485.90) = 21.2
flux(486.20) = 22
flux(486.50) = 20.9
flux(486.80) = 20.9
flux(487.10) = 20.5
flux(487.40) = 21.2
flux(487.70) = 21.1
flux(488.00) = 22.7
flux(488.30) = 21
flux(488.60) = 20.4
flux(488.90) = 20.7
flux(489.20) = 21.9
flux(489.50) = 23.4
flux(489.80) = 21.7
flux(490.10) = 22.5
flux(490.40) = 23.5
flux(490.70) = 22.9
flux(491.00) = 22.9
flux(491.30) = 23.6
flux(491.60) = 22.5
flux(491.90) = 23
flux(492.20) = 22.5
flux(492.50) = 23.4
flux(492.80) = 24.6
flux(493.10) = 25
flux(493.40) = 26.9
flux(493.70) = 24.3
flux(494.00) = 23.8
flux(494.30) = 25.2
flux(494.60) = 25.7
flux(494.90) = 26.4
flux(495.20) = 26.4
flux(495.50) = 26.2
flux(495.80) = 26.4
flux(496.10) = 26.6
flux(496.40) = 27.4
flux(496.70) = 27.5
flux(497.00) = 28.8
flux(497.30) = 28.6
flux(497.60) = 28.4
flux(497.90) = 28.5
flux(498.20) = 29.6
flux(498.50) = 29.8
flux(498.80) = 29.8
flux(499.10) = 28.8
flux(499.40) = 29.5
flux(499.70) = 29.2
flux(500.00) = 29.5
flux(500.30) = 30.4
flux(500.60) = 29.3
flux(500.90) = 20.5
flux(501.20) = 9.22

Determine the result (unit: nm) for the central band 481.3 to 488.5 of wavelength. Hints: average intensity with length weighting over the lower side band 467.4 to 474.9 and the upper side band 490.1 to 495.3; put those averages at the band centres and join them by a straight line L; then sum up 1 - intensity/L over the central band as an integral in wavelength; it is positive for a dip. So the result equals 0.461 nm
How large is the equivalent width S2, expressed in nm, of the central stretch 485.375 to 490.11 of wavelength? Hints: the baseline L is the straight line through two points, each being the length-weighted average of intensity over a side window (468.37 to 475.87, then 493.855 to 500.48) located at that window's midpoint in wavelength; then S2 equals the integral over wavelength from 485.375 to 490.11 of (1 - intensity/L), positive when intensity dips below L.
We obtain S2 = 0.65 nm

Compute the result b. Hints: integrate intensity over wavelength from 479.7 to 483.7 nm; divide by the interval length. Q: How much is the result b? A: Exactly 20.7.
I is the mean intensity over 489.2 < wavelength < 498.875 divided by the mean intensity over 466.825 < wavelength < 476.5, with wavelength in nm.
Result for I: 1.3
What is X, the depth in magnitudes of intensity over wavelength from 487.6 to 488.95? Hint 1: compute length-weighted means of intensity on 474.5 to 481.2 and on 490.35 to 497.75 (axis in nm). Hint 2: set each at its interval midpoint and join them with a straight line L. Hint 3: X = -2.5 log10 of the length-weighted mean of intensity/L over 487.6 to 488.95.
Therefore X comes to 0.11 mag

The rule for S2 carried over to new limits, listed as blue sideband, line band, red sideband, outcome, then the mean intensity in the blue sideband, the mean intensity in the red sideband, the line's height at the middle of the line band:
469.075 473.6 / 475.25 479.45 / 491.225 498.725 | 0.264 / 20.1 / 26.1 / 21.7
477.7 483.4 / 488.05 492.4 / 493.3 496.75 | 0.340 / 20.6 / 26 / 24.2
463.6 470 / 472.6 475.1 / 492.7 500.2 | 0.241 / 19.6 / 27.4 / 21.5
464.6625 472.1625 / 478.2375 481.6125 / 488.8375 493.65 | 0.129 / 19.8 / 23.3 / 21.5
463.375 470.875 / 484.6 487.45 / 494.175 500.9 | 0.404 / 19.8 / 27.9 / 24.8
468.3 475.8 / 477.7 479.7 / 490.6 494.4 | 0.060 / 19.9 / 23.9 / 21.2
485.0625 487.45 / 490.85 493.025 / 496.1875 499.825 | 0.140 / 21.2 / 28.8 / 24.9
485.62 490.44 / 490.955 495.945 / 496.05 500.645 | 0.148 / 21.6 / 28.9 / 25.4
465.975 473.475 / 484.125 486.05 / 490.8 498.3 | 0.161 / 19.7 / 25.7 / 23.4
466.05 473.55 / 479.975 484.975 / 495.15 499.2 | 0.572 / 19.8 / 28.1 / 23.6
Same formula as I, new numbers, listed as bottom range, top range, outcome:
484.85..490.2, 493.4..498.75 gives 1.26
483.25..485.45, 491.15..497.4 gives 1.19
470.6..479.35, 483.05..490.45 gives 1.07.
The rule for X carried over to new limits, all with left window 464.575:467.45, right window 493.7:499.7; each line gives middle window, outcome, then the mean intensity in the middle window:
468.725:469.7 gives 0.016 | 19.9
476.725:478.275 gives 0.114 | 20.1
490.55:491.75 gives 0.135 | 23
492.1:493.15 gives 0.112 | 23.8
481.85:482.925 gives 0.145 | 20.7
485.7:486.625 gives 0.154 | 21.4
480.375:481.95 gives 0.150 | 20.4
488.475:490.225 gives 0.173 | 21.8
